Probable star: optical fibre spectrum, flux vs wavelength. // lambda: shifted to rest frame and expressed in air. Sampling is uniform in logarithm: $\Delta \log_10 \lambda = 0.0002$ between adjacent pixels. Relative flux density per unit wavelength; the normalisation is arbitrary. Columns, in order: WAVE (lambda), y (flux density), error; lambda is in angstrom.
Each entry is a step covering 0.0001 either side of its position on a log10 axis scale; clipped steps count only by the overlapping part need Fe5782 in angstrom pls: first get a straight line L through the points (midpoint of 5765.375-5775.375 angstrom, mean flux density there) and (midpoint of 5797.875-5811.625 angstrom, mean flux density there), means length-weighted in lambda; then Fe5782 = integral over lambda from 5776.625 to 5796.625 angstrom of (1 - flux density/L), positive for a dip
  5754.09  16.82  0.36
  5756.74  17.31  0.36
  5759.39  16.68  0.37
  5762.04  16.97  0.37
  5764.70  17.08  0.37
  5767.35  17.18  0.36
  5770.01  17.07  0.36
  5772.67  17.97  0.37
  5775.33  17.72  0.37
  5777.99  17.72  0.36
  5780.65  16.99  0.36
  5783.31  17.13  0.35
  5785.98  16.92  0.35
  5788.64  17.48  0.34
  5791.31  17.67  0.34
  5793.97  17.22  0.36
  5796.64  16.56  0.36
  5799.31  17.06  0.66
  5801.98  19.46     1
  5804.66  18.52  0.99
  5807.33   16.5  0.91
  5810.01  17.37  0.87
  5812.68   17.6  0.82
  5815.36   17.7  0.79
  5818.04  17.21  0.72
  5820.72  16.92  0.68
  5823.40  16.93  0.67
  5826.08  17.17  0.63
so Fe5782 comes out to 0.4 angstrom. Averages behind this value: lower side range 17.4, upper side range 17.8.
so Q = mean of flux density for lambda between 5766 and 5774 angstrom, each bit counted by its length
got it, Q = 17.4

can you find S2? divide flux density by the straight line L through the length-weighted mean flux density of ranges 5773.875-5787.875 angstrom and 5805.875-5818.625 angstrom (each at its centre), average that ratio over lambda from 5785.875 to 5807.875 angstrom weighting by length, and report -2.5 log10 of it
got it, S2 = -0.02 mag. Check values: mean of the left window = 17.3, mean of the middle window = 17.6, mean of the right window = 17.3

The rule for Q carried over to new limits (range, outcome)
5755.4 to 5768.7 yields 17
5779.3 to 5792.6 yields 17.2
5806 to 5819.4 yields 17.3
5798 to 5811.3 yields 17.8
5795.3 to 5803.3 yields 17.7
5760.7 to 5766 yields 17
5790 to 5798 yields 17.2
